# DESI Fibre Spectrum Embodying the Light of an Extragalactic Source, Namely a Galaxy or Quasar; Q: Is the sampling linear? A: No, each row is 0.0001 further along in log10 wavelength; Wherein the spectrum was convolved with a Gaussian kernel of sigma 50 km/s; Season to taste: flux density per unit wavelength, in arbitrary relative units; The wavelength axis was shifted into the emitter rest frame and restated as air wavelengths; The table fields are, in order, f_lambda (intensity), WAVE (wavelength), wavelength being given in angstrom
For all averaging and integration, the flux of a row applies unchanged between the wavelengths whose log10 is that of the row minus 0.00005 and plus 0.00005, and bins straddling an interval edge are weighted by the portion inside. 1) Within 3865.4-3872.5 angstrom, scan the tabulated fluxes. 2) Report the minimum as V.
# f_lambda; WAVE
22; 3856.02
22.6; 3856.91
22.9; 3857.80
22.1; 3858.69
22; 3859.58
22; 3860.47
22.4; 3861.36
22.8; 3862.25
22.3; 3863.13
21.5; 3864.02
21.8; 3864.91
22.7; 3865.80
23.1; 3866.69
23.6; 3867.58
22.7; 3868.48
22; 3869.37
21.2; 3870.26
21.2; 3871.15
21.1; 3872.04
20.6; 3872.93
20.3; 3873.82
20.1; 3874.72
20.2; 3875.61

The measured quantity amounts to 21.1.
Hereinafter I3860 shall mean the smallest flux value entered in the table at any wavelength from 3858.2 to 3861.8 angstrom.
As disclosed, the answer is 22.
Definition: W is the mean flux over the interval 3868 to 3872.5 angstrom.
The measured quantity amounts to 21.6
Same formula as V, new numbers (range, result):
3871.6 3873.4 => 20.6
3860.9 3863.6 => 22.3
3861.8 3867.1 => 21.5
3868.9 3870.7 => 21.2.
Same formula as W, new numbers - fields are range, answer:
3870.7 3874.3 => 20.8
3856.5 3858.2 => 22.7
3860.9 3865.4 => 22.2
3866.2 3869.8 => 22.8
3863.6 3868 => 22.5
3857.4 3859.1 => 22.5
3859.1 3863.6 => 22.3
